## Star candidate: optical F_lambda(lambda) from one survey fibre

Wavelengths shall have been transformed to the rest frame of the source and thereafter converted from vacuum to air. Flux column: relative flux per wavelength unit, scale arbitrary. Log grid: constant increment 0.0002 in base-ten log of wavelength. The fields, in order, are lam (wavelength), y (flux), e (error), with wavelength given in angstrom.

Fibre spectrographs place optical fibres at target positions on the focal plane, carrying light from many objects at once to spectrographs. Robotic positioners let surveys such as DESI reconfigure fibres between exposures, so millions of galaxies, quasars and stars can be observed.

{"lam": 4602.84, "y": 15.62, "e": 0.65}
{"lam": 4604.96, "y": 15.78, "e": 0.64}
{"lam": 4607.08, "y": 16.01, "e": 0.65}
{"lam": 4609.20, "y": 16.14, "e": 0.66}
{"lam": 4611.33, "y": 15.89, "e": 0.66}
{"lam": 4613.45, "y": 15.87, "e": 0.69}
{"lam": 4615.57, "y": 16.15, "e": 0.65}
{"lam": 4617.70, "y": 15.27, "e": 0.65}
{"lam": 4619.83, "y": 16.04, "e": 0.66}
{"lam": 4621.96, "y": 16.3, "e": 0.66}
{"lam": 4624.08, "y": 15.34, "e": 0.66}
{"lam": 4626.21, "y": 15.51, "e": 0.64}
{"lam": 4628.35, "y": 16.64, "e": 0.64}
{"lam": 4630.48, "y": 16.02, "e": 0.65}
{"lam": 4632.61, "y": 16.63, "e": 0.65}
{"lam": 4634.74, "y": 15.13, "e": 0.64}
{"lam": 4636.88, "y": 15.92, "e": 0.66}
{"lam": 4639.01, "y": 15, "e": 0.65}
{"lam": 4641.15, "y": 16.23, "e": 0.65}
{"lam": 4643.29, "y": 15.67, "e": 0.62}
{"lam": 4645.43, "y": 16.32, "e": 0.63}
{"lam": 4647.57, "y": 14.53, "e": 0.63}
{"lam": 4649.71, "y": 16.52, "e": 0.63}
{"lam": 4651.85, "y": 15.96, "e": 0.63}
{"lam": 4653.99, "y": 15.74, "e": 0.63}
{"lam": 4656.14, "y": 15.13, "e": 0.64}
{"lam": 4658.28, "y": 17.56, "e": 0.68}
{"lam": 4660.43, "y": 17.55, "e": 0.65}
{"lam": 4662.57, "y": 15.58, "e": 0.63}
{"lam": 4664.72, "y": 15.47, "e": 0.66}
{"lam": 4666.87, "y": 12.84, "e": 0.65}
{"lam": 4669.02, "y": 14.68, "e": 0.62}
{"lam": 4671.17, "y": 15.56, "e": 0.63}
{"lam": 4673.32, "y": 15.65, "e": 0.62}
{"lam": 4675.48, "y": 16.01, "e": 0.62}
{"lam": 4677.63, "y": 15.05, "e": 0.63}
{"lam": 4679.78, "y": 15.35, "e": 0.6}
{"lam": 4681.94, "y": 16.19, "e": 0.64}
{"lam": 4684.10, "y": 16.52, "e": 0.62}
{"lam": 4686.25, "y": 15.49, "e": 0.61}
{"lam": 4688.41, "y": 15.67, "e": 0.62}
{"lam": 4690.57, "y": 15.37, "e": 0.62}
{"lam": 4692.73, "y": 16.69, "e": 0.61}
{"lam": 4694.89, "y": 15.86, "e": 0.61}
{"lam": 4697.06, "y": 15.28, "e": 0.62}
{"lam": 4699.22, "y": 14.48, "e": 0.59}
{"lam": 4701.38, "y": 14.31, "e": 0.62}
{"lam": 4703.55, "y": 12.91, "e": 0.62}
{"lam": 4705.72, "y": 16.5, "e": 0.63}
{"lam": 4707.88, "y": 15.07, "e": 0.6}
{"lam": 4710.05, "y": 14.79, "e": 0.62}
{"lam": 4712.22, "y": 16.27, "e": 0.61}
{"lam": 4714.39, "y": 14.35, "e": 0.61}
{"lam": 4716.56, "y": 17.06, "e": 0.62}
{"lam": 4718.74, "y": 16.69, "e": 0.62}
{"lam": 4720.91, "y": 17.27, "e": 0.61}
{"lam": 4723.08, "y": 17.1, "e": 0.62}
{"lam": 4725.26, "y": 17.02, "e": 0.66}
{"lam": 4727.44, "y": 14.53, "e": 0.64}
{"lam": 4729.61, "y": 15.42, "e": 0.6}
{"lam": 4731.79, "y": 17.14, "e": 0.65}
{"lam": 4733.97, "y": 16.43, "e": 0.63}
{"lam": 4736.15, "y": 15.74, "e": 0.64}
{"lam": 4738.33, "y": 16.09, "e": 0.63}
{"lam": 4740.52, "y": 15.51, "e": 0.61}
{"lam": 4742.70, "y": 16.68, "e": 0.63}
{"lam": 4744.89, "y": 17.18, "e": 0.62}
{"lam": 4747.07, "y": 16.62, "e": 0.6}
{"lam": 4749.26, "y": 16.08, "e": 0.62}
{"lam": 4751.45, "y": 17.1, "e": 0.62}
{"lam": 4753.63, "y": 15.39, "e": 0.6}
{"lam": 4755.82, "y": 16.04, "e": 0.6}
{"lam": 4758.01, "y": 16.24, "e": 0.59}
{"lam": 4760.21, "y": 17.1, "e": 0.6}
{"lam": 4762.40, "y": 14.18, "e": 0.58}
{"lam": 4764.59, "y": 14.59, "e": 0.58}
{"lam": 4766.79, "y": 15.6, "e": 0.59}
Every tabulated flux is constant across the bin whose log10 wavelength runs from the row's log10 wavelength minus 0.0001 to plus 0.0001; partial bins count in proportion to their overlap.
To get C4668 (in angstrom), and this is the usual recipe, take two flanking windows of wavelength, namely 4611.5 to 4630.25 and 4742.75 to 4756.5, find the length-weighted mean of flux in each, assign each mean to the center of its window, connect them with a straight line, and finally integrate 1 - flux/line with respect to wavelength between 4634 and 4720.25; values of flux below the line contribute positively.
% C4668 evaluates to 2.9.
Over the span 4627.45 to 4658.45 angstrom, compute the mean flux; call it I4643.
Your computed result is 15.9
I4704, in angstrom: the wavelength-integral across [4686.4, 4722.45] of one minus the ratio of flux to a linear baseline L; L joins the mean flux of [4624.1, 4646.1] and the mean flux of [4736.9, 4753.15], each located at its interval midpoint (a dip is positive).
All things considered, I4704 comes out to 1.5 angstrom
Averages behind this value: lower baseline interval 15.9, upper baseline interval 16.4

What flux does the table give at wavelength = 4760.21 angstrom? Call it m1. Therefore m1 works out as 17.1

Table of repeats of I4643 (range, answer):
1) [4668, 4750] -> 15.8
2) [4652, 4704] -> 15.5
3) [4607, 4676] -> 15.8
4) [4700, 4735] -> 15.8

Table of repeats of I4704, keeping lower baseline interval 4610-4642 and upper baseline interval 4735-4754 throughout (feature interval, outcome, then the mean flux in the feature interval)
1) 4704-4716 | 0.6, 15.3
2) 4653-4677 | 0.6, 15.6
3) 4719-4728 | -0.2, 16.6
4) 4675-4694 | 0.3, 15.8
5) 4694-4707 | 1.0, 14.9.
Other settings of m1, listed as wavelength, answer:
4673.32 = 15.65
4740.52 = 15.51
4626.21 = 15.51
